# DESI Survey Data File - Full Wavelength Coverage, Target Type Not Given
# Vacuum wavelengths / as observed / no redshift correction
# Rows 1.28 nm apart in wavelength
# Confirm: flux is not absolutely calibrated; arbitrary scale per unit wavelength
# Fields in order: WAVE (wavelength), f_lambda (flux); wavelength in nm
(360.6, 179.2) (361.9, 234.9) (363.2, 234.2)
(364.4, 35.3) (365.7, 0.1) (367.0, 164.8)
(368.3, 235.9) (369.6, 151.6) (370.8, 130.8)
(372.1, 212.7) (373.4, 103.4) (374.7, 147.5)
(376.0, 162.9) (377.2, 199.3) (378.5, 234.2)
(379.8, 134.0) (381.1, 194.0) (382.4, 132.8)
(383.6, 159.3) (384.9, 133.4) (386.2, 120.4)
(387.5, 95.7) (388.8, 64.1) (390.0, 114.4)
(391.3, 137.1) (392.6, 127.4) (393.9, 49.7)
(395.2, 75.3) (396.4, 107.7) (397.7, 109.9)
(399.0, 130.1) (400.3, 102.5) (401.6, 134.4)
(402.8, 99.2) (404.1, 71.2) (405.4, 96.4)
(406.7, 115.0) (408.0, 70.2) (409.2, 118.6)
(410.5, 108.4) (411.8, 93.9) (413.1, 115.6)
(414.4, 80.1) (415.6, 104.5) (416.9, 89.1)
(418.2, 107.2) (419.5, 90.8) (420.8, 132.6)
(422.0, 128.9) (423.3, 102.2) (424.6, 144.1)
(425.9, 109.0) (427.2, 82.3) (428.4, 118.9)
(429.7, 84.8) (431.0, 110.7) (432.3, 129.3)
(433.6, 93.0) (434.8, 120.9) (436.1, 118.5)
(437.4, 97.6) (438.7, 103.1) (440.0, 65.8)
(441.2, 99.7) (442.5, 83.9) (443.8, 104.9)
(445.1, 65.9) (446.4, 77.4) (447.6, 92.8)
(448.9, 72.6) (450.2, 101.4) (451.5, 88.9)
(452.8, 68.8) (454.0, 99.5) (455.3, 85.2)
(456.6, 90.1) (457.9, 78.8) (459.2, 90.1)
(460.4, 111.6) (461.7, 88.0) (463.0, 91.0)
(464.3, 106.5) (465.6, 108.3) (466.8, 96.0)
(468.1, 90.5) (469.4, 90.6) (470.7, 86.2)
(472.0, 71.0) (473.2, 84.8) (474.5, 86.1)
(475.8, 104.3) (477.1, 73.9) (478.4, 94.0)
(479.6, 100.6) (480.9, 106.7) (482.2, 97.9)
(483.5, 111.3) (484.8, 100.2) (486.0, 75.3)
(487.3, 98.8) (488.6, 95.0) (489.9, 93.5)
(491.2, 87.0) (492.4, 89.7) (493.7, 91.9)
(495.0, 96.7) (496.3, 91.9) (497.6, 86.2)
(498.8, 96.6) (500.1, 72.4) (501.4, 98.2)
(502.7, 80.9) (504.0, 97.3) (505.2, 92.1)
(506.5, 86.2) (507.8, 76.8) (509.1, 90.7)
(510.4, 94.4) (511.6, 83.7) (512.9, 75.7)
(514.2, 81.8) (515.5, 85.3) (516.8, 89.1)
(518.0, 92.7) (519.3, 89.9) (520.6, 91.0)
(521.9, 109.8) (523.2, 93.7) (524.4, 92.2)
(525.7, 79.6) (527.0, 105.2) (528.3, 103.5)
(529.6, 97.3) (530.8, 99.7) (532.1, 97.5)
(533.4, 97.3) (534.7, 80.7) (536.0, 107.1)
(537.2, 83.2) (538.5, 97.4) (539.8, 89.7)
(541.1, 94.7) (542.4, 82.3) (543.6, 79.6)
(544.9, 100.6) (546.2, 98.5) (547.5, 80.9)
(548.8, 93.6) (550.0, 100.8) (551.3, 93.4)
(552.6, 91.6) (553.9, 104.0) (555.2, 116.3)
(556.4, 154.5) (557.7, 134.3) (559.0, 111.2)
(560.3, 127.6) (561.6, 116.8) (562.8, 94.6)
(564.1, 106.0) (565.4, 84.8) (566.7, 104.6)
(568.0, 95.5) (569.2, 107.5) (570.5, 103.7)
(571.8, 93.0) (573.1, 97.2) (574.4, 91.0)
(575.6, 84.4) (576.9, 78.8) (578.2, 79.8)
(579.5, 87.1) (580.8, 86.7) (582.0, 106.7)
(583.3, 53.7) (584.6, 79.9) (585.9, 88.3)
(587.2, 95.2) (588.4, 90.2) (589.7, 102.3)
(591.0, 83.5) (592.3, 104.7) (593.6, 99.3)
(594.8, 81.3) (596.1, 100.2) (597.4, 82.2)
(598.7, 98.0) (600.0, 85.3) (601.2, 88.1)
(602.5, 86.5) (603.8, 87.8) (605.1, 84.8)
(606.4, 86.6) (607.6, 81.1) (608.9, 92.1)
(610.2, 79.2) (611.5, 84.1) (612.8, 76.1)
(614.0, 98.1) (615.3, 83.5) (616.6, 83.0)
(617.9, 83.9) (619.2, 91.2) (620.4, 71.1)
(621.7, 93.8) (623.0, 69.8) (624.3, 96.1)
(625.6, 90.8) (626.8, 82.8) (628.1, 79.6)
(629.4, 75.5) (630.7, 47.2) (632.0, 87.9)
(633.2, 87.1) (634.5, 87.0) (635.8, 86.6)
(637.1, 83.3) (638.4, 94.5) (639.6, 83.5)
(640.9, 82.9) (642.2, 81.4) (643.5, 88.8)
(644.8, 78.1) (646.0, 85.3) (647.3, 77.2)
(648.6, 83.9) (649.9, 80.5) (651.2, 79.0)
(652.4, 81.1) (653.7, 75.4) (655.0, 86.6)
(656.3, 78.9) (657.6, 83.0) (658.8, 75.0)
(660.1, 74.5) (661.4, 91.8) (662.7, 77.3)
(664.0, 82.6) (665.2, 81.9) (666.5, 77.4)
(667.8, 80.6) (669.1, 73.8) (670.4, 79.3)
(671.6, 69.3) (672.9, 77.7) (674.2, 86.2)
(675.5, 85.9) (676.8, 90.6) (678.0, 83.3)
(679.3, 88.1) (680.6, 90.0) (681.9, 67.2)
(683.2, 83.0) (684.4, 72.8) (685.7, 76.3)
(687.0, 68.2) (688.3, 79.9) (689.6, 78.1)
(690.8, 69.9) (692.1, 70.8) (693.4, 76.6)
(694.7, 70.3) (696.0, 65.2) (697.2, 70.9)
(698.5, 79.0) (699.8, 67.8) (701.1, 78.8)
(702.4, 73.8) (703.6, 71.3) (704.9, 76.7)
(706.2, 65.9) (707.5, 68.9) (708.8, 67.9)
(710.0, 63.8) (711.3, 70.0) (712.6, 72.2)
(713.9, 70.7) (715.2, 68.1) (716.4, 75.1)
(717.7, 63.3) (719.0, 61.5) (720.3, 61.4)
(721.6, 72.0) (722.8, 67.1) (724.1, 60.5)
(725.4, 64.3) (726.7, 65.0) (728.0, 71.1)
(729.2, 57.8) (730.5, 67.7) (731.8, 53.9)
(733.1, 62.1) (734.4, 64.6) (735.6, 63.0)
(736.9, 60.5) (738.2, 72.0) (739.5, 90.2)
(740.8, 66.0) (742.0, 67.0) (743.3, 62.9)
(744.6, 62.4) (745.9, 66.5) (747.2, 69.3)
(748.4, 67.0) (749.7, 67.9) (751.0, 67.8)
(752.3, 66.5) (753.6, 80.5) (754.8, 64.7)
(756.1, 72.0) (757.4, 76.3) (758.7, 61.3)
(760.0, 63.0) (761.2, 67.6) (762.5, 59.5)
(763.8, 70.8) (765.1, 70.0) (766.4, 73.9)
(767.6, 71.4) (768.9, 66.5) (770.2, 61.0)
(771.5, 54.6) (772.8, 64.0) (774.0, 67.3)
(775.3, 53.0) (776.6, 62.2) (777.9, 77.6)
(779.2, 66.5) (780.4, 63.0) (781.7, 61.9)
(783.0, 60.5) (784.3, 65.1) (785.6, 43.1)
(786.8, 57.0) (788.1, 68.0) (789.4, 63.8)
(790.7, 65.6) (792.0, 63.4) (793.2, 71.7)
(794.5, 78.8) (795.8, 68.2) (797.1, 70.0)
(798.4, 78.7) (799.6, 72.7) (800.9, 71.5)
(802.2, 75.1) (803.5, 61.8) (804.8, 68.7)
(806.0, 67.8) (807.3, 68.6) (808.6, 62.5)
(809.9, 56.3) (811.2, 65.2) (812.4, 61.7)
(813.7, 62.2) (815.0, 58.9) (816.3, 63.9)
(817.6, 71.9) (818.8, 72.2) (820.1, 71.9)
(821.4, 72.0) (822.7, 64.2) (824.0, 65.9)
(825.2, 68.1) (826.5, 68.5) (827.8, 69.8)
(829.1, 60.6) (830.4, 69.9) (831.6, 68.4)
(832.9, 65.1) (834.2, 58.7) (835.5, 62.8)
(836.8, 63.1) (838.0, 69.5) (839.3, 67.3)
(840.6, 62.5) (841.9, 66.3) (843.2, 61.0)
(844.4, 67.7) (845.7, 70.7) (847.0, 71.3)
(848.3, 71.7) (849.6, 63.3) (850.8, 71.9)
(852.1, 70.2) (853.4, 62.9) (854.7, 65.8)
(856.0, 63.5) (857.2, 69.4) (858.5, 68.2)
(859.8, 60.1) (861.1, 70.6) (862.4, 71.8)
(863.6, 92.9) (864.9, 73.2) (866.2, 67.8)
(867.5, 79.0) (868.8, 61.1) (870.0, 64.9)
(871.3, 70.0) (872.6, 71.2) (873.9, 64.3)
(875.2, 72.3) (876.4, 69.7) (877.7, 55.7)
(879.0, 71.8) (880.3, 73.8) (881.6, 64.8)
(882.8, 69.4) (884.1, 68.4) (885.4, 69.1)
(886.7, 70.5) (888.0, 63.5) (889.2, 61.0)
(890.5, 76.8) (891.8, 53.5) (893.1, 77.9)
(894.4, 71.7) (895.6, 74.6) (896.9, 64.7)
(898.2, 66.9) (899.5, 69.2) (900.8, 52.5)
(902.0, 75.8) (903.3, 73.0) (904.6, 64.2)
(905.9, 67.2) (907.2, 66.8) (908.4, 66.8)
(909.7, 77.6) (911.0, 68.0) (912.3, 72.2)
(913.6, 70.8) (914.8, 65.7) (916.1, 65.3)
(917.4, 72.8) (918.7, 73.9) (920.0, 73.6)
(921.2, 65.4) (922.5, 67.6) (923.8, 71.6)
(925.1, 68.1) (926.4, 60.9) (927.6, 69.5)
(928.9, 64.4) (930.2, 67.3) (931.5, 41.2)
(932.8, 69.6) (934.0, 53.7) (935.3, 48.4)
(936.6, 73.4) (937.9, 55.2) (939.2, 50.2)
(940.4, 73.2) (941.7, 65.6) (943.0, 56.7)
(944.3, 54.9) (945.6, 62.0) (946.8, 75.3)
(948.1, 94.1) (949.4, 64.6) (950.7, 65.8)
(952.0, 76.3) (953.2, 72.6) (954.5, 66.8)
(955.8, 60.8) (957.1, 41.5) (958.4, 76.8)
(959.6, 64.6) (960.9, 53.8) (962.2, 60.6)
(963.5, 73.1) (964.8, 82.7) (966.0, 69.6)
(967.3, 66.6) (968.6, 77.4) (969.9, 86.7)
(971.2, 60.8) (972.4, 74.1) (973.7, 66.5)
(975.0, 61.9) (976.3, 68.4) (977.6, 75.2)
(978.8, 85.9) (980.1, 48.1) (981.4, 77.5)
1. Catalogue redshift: 1.64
